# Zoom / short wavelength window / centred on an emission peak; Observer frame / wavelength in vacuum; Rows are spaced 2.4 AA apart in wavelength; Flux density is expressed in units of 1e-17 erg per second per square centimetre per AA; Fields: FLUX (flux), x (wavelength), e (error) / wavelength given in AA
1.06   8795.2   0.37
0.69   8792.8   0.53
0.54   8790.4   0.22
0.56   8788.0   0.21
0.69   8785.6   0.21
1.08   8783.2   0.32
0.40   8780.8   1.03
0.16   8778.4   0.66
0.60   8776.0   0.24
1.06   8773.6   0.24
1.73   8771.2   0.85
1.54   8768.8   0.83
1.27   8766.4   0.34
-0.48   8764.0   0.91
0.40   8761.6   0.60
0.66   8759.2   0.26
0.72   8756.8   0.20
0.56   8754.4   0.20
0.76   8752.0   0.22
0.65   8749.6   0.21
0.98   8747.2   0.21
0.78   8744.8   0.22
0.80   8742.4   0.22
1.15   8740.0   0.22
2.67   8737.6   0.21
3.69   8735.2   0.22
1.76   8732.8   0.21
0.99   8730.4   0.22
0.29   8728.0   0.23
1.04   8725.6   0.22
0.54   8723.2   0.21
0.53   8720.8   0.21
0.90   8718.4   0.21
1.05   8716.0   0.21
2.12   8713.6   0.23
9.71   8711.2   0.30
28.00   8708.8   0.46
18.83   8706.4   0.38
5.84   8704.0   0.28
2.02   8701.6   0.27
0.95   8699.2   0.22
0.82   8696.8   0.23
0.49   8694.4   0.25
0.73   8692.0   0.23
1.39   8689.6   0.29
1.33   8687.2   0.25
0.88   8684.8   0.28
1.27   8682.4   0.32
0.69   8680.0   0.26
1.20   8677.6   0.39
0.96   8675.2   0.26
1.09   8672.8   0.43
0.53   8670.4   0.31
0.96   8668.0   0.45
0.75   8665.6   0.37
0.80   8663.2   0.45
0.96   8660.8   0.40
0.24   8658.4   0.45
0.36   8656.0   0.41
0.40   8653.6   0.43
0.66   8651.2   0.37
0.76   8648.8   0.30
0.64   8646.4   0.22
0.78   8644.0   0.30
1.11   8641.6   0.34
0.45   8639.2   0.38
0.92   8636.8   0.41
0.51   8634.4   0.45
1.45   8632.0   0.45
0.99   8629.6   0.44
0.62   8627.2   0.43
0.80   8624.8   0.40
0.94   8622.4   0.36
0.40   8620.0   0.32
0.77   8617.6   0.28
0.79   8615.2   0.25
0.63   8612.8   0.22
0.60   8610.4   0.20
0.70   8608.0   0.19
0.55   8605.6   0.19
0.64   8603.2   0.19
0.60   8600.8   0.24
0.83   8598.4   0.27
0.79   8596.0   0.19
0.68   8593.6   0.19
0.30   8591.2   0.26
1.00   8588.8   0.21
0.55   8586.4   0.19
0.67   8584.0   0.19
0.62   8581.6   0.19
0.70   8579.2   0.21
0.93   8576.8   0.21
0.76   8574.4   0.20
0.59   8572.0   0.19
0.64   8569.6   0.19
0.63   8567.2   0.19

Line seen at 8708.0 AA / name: Halpha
